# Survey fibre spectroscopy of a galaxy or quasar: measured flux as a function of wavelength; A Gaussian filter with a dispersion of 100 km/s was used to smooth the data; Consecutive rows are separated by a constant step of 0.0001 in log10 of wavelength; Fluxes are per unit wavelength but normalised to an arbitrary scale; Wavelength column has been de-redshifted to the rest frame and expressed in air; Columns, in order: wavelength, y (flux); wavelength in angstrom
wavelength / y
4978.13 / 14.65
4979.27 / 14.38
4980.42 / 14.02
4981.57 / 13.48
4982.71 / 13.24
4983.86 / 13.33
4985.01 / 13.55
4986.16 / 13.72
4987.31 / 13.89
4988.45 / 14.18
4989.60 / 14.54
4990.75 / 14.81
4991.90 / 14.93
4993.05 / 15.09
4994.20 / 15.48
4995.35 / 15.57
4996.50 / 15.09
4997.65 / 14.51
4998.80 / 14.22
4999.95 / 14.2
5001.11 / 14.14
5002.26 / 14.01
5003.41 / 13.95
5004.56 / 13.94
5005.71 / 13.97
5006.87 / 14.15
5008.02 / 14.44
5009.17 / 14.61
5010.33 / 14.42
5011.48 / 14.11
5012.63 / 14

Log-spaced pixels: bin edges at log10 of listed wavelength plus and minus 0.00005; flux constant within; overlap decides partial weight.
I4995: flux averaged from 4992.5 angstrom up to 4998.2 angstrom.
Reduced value 15.2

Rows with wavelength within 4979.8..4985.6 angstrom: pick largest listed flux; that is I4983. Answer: 14.02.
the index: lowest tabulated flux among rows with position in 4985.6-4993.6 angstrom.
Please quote 13.72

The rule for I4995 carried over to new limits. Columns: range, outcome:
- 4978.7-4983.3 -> 13.8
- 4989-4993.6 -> 14.8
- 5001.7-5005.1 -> 14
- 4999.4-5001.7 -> 14.1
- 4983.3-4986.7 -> 13.5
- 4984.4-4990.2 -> 14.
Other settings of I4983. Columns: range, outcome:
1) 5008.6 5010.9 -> 14.61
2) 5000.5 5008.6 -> 14.44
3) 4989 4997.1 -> 15.57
